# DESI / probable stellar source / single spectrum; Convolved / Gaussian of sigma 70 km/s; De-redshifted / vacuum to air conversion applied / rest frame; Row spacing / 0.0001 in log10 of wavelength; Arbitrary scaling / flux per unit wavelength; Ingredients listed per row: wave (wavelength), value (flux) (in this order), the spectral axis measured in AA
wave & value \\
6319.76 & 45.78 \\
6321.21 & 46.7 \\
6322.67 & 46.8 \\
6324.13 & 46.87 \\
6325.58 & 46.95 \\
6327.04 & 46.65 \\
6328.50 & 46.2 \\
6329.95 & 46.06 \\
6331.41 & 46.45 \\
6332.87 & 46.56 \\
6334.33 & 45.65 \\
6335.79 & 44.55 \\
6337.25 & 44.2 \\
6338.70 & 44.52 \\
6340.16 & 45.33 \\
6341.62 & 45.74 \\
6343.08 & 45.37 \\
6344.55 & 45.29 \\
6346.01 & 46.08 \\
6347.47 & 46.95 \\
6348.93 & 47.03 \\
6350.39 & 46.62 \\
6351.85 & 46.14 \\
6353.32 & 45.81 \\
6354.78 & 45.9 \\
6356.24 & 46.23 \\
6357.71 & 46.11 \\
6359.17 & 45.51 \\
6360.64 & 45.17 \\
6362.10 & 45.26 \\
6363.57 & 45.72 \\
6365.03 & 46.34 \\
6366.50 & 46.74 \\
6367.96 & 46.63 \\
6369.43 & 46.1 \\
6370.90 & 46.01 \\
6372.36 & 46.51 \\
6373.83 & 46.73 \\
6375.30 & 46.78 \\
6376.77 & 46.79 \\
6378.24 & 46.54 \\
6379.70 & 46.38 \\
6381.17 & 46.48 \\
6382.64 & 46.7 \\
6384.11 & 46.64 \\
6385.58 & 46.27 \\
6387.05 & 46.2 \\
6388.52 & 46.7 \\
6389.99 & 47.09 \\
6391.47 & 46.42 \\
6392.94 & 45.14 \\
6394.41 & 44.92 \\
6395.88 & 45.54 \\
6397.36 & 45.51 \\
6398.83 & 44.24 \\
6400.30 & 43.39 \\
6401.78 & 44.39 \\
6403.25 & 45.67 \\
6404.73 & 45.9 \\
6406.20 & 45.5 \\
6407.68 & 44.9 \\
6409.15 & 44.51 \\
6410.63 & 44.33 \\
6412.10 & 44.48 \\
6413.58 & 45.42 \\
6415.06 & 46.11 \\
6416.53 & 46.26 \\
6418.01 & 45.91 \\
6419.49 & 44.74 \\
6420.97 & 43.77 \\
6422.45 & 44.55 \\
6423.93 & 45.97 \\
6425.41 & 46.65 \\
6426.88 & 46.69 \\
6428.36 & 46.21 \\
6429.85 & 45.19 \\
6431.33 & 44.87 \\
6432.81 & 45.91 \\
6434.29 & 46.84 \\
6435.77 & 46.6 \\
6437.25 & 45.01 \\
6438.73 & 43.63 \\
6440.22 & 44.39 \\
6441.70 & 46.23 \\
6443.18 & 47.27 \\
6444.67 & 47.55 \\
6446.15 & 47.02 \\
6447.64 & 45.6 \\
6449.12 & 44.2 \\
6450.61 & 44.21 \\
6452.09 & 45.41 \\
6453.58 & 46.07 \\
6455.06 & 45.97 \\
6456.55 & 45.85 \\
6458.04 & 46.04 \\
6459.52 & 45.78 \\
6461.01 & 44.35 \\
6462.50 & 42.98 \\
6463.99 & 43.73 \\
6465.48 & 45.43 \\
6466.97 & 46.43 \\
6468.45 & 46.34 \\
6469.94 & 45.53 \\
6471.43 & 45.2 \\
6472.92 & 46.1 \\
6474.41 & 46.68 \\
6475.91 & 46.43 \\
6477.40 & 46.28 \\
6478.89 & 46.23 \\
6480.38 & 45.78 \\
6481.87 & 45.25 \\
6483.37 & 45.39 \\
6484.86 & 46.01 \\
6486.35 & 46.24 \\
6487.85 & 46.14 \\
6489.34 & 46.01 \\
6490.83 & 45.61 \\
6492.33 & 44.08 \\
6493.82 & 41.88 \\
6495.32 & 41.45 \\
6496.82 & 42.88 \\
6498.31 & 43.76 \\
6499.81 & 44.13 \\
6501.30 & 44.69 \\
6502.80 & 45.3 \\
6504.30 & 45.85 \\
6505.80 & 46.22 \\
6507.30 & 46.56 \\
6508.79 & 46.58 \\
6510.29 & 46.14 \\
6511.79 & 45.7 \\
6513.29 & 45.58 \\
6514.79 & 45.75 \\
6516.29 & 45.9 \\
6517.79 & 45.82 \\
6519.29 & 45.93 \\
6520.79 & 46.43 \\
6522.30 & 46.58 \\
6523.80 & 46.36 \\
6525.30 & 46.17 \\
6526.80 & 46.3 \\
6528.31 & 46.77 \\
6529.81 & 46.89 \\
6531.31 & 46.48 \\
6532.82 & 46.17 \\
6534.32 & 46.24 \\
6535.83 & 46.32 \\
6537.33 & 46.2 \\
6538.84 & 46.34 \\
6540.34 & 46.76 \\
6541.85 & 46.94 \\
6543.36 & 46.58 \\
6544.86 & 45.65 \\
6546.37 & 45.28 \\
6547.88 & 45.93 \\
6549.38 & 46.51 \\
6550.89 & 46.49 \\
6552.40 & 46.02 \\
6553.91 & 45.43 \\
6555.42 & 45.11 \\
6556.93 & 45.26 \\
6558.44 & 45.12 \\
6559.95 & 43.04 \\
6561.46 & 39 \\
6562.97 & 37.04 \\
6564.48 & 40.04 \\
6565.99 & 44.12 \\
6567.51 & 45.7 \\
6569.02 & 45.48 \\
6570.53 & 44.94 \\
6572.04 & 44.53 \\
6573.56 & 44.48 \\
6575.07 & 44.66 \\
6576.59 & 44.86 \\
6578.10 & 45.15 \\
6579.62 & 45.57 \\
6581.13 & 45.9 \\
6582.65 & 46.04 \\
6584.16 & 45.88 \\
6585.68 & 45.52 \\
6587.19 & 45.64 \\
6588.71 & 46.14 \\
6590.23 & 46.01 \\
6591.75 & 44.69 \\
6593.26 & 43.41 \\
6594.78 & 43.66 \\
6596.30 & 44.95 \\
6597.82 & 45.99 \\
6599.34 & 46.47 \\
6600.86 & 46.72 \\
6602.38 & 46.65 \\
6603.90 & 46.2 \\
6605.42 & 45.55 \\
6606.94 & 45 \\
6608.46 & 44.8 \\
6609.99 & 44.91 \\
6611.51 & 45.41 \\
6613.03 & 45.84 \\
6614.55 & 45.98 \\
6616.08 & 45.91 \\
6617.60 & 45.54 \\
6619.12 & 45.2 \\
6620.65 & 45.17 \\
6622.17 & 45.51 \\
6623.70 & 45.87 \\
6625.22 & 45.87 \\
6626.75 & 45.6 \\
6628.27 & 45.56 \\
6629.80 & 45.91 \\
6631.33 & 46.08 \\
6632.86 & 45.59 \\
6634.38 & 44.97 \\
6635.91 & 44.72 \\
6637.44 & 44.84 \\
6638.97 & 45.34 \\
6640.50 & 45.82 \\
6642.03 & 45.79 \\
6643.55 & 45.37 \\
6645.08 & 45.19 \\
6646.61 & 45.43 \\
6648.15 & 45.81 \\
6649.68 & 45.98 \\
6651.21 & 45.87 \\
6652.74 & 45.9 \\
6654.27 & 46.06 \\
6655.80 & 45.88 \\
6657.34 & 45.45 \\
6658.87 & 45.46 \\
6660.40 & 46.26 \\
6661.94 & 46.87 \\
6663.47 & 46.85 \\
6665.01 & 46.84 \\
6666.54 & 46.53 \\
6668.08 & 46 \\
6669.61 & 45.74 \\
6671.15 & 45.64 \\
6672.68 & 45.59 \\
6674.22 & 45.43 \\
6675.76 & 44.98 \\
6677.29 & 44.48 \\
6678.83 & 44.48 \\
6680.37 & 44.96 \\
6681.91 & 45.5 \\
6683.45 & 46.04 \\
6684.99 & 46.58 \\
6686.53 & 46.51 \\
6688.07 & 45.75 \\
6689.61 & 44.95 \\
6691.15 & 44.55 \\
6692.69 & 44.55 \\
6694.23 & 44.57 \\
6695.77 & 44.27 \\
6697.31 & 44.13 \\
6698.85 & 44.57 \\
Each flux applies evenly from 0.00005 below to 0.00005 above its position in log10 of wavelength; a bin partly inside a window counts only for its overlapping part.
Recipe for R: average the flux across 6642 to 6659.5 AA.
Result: 45.7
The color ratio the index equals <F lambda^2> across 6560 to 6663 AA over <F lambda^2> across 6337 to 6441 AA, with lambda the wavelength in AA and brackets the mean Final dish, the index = 1.06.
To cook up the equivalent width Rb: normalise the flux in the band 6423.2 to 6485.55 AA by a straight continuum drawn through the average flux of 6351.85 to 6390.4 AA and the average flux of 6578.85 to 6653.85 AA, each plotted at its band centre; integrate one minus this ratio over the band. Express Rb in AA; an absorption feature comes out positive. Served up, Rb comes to 0.45 AA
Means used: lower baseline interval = 46.3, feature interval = 45.7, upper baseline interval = 45.5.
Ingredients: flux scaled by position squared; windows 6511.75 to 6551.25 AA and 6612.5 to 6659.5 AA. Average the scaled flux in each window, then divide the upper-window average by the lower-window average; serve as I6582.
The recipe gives 1.02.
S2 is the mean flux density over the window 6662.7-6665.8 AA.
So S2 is 46.9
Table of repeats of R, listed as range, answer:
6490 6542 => 45.6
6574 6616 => 45.5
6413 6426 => 45.5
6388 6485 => 45.5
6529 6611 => 45.2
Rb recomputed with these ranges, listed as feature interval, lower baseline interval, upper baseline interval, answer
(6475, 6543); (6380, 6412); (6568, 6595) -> -0.58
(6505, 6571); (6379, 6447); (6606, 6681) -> 0.25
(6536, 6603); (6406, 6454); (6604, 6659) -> 0.71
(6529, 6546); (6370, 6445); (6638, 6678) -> -0.23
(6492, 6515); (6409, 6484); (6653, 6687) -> 0.43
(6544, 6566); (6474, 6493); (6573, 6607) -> 0.76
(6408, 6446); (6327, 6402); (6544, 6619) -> 0.07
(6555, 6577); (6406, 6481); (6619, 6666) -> 1.03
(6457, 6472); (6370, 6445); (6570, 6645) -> 0.15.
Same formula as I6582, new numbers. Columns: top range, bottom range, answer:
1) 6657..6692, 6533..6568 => 1.06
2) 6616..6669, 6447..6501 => 1.07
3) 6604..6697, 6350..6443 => 1.08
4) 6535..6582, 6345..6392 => 1.03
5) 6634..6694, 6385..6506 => 1.07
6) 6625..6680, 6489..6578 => 1.05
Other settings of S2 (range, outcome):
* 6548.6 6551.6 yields 46.6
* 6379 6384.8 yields 46.5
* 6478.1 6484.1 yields 45.7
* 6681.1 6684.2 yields 45.7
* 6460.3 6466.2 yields 44.1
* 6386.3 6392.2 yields 46.6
